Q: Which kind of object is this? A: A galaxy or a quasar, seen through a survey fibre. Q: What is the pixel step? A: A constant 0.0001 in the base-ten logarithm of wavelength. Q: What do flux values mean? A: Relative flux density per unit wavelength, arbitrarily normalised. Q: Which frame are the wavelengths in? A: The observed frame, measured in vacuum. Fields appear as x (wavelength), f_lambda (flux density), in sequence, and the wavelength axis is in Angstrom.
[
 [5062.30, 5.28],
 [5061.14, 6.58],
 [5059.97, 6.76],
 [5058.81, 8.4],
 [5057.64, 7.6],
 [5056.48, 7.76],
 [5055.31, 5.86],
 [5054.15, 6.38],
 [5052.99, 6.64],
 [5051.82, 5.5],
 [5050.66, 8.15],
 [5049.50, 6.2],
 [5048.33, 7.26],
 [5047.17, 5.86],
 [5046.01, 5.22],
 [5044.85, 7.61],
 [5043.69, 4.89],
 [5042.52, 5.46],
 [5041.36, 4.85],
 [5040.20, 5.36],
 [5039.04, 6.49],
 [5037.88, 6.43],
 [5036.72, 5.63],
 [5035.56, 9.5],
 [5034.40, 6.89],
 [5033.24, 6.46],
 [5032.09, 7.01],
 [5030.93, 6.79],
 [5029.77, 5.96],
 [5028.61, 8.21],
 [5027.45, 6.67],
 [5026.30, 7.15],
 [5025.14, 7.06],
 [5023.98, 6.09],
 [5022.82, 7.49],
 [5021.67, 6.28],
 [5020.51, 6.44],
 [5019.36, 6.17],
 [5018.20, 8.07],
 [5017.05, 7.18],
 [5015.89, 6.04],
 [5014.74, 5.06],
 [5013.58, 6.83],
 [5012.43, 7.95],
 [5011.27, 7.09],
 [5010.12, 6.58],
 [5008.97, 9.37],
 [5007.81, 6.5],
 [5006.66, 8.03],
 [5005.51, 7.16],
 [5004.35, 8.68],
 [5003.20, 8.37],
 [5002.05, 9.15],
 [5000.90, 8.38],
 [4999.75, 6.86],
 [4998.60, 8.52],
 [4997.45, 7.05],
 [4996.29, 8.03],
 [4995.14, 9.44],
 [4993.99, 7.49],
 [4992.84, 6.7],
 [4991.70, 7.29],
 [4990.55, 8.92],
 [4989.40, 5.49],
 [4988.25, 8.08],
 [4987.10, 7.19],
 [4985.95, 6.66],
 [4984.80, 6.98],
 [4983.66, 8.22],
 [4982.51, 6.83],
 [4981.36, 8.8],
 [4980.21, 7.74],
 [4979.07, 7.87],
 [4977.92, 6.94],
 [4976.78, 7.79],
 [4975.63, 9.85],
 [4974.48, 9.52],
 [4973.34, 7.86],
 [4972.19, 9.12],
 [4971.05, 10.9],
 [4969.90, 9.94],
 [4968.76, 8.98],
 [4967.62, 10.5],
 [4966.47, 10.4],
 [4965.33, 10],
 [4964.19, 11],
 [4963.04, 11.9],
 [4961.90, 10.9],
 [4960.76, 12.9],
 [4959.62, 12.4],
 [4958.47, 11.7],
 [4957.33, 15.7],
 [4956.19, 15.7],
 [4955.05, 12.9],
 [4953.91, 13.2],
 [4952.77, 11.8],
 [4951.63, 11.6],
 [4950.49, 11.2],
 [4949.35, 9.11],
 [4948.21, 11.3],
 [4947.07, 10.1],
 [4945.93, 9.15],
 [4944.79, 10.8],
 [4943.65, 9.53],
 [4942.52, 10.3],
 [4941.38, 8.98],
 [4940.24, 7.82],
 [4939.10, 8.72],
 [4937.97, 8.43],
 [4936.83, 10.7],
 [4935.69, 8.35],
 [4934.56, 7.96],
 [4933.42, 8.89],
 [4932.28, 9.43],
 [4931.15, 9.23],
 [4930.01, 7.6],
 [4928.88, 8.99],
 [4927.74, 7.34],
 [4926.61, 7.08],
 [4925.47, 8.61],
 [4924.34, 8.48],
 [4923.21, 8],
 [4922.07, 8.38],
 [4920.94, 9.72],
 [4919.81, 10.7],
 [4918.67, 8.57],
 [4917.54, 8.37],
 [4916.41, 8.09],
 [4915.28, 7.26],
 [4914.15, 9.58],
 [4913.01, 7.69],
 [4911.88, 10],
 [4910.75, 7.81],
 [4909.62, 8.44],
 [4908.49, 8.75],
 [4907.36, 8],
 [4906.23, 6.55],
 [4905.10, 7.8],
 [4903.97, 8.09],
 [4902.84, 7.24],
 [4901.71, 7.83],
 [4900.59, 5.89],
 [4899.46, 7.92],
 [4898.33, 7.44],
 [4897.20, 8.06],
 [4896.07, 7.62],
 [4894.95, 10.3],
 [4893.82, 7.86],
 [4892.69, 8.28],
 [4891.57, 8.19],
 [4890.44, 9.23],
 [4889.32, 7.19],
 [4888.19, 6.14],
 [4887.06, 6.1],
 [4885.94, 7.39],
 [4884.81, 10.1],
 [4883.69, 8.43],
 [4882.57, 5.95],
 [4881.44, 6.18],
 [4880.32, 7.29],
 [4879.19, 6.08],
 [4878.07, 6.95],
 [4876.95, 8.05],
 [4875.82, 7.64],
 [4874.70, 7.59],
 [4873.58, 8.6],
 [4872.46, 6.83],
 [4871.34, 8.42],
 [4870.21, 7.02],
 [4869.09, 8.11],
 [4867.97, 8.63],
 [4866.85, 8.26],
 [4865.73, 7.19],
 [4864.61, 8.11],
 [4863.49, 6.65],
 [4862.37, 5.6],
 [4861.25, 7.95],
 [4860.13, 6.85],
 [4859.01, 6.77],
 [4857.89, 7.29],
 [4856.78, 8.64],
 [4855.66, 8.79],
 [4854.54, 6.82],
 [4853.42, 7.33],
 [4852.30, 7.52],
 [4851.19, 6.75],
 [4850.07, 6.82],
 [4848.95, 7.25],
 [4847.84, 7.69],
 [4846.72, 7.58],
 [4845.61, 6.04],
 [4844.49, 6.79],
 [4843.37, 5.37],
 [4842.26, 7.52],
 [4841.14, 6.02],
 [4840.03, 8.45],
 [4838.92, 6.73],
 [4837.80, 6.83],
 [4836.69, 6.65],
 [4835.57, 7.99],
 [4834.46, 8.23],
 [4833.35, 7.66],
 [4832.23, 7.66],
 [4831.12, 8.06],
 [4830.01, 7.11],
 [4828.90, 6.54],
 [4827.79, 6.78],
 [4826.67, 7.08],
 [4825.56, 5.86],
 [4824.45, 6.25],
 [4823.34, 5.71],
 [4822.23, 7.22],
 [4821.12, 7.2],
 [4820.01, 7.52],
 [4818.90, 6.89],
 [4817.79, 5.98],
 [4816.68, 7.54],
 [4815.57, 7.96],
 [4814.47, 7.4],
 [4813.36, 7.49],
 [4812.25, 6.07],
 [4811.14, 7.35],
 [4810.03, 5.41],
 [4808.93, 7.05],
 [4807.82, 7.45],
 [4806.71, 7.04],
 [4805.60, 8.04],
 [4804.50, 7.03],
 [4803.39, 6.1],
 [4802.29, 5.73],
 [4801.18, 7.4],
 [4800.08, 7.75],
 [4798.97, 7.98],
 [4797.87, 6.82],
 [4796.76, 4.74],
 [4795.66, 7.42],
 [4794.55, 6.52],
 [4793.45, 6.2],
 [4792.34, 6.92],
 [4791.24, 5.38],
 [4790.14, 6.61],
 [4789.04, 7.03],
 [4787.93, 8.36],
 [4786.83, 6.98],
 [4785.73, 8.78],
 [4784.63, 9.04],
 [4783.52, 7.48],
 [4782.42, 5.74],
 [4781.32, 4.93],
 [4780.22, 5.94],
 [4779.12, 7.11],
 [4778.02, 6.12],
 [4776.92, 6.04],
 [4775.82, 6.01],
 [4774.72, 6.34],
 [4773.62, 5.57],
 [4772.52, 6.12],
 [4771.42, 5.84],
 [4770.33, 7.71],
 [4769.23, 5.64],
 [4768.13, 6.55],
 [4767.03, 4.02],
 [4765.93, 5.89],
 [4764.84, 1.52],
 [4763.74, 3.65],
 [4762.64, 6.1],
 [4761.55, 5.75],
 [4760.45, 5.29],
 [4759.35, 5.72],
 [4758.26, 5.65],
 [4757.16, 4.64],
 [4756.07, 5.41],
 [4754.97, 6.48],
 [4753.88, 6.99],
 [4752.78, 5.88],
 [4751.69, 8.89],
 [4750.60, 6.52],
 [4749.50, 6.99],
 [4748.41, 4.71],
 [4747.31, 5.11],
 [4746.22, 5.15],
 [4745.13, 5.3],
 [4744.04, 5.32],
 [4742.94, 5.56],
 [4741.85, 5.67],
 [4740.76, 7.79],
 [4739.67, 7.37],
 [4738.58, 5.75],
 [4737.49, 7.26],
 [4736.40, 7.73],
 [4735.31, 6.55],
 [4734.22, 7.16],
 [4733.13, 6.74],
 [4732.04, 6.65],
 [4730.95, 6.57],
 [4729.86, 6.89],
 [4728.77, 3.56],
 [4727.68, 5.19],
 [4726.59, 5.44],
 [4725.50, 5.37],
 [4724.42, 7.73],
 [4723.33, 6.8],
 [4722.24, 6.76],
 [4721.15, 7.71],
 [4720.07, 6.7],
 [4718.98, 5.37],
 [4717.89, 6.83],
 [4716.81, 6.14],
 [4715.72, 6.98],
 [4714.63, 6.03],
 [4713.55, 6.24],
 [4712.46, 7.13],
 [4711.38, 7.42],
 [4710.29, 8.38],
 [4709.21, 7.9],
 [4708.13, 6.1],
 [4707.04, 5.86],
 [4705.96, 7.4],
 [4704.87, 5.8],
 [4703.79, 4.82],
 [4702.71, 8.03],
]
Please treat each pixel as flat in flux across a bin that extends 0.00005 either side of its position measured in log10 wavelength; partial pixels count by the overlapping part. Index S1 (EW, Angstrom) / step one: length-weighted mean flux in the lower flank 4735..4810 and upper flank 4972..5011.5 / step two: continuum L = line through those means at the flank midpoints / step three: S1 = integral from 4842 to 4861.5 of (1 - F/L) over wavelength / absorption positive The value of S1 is -0.9 Angstrom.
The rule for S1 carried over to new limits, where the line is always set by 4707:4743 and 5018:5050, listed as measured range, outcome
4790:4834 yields -2.0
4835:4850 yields -1.0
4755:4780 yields 3.7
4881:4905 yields -4.2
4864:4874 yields -2.0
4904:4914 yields -2.5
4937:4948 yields -4.8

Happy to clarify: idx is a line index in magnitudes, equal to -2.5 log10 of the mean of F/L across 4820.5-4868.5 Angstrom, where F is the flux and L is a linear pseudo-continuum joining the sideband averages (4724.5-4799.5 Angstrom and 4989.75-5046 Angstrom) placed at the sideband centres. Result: -0.11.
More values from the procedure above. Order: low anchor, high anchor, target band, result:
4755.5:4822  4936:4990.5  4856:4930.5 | 0.083 mag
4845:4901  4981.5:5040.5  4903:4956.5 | -0.239 mag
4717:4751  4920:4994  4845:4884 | 0.107 mag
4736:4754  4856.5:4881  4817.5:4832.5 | 0.033 mag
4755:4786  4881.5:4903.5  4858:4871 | -0.014 mag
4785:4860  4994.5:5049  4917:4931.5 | -0.210 mag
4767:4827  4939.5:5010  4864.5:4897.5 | 0.034 mag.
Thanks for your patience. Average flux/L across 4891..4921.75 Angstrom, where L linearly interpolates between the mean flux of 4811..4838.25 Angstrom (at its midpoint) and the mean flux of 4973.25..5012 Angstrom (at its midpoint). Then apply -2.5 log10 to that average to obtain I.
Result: -0.110 mag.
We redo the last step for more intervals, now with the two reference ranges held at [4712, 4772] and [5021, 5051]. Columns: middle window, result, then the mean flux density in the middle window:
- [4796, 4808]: -0.12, 6.91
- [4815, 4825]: -0.12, 6.93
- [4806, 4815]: -0.12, 6.92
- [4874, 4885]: -0.17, 7.35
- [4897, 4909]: -0.19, 7.58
